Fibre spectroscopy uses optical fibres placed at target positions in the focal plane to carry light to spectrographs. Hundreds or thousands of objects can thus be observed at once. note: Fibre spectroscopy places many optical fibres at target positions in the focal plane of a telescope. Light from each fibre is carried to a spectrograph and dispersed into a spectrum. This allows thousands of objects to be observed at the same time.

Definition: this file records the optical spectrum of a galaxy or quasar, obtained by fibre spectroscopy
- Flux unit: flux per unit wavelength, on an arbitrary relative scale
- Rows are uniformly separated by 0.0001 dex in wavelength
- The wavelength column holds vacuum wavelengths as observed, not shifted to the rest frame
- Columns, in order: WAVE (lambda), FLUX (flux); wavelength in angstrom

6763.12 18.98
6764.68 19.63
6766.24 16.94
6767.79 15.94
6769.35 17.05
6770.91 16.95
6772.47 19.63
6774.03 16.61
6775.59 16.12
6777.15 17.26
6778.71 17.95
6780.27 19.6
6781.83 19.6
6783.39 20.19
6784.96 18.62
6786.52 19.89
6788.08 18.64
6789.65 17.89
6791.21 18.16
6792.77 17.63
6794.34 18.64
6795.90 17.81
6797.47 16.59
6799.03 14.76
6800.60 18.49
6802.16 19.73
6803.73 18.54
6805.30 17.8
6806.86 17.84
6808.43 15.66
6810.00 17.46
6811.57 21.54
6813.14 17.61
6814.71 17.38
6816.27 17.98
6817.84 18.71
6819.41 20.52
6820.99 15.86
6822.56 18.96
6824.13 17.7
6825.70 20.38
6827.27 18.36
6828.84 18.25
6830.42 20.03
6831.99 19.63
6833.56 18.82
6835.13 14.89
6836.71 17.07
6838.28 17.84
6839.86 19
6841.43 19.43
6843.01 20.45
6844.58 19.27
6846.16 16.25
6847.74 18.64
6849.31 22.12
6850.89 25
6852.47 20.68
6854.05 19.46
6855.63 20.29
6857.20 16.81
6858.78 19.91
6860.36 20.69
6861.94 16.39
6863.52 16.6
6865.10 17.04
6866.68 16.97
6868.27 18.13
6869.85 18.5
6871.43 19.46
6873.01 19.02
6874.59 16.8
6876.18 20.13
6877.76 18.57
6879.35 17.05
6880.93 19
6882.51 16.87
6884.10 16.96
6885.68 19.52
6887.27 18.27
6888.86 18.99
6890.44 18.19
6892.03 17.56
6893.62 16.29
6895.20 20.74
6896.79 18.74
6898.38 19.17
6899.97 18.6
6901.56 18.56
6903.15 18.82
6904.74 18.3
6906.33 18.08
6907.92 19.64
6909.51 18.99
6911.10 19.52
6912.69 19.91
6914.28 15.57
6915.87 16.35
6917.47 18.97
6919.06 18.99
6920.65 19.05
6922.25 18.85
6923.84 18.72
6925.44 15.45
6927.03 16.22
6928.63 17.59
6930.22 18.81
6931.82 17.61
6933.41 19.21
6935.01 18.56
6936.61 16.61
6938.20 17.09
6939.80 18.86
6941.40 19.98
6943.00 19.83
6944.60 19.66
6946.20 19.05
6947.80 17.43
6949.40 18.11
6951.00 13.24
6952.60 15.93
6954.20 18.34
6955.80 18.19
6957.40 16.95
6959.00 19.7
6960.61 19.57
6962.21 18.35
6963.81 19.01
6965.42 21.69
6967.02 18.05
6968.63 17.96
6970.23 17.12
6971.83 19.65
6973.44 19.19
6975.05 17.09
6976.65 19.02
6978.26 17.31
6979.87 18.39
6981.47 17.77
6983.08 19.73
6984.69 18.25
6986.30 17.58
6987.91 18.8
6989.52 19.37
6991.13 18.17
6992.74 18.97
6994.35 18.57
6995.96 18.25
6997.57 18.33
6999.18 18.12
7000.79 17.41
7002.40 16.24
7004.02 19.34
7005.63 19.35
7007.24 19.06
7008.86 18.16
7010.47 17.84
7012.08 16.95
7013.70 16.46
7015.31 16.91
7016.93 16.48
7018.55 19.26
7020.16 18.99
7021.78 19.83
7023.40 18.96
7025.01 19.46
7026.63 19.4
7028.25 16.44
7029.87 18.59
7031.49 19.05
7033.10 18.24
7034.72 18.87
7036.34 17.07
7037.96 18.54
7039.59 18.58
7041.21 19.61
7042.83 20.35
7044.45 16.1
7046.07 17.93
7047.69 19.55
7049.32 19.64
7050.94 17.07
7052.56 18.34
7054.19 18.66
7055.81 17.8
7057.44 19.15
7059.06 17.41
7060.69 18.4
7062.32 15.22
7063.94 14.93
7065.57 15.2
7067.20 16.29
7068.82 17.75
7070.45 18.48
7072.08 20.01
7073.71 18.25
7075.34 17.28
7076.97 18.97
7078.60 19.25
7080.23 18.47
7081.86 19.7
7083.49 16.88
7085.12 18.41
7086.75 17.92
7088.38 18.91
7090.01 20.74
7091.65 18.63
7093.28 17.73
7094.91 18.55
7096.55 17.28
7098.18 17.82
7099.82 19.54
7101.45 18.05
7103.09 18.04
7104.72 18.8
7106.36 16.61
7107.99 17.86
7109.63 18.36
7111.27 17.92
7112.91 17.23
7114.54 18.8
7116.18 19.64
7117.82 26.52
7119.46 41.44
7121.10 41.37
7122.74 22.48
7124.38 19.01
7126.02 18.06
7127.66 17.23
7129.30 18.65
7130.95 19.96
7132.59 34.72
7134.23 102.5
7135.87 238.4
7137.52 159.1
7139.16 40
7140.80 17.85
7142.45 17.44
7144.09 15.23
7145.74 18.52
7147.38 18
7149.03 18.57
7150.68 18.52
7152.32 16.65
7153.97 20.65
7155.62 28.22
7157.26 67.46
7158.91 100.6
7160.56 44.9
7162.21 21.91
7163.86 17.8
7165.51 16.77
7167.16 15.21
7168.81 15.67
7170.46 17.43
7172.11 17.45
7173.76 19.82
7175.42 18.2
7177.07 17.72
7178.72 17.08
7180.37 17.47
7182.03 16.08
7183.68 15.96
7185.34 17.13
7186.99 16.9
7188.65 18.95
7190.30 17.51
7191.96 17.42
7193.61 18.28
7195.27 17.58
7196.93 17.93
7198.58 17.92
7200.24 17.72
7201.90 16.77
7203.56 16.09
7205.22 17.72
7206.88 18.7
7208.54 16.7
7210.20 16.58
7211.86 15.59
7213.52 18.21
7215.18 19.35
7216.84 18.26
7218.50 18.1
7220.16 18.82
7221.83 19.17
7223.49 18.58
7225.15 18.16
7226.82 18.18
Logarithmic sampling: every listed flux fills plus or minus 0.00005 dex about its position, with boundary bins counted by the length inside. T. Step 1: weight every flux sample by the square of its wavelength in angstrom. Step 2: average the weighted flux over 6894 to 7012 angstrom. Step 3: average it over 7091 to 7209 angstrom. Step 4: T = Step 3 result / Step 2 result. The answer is 1.60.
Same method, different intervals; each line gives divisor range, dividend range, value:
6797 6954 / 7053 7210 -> 1.49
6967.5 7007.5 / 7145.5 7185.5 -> 1.42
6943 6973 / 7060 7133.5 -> 1.13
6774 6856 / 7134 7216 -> 1.77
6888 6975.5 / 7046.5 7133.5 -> 1.13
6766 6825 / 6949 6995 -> 1.07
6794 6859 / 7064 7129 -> 1.14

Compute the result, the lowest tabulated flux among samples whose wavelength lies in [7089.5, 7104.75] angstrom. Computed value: 17.28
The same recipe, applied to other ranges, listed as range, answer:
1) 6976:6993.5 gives 17.31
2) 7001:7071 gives 14.93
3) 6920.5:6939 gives 15.45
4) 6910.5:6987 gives 13.24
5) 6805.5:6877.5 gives 14.89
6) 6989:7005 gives 16.24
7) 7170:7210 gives 15.96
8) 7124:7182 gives 15.21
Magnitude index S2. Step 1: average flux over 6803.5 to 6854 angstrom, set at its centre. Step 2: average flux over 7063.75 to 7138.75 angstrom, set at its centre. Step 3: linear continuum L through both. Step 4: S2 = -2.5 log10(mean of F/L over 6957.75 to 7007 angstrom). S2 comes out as 0.32 mag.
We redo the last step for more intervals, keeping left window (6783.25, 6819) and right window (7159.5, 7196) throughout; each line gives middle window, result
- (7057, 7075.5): 0.10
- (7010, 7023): 0.06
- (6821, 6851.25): -0.04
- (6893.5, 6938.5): 0.01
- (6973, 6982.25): 0.04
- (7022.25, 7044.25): 0.01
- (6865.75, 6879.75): 0.00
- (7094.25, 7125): -0.12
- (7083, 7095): 0.03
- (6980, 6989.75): 0.01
